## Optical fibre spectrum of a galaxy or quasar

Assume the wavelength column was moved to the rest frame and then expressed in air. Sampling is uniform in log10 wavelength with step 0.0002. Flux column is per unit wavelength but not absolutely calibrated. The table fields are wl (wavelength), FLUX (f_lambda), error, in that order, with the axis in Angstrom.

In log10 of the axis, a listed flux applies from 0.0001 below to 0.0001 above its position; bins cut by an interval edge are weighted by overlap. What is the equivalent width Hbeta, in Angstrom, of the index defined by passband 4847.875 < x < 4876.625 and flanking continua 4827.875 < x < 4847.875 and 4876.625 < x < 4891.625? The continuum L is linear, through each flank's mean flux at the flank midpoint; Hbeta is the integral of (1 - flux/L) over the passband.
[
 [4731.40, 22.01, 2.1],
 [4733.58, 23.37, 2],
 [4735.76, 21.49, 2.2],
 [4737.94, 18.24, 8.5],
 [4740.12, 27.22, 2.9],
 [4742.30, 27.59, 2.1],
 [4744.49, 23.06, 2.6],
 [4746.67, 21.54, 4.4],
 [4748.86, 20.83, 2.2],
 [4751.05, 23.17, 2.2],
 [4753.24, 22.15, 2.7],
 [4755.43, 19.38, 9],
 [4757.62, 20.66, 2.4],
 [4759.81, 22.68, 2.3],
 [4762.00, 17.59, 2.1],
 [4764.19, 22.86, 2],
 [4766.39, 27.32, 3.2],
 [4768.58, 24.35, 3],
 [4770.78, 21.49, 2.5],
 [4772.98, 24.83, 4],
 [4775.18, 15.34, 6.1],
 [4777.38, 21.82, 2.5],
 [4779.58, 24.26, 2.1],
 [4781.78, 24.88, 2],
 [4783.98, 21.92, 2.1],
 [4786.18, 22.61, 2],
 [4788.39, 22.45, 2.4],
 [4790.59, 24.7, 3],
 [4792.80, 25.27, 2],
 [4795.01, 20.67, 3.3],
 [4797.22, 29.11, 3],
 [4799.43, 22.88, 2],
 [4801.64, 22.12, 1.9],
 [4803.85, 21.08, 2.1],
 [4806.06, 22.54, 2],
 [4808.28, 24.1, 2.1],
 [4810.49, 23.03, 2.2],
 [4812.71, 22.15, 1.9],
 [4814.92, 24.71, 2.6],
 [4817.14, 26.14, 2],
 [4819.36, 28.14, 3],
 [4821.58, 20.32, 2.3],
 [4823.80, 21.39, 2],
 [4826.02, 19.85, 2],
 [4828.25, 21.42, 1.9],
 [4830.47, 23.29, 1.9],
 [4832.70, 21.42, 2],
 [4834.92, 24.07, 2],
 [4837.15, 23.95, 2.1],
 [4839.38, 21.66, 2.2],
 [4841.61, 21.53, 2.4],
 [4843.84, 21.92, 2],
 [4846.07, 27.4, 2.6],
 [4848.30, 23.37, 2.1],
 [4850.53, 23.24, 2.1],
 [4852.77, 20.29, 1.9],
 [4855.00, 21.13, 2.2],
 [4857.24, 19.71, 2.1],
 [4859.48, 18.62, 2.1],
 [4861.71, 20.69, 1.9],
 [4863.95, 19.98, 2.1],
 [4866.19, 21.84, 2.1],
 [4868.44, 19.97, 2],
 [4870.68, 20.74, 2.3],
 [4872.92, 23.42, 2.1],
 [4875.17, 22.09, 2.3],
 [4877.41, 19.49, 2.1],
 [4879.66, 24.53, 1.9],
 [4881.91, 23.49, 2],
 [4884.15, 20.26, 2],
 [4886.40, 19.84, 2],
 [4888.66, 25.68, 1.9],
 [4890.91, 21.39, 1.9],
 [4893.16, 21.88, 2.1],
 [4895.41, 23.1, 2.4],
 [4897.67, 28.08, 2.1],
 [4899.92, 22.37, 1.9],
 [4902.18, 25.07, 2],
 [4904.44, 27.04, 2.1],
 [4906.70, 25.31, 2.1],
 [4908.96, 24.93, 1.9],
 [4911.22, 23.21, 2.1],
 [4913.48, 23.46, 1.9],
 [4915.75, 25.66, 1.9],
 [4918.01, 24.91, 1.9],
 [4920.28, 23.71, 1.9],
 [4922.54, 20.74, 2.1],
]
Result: 1.9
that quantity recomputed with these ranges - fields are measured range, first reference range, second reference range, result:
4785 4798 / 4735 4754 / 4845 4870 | -1.0 Angstrom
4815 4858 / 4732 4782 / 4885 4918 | 1.1 Angstrom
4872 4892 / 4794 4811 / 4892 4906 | 1.7 Angstrom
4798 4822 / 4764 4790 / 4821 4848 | -1.0 Angstrom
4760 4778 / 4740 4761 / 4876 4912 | 0.6 Angstrom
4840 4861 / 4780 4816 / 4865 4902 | 0.9 Angstrom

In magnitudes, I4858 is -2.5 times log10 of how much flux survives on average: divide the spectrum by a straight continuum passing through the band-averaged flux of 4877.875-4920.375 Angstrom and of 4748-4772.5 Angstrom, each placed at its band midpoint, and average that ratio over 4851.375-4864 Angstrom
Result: 0.16 mag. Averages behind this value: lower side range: 22.1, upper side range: 23.8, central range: 20.1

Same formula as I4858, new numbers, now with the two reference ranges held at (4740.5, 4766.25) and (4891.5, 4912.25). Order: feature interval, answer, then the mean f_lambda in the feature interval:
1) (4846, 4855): 0.04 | 22.8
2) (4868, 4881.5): 0.10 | 21.9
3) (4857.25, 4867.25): 0.18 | 20.2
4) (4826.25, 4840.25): 0.05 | 22.5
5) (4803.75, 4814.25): 0.01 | 22.8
